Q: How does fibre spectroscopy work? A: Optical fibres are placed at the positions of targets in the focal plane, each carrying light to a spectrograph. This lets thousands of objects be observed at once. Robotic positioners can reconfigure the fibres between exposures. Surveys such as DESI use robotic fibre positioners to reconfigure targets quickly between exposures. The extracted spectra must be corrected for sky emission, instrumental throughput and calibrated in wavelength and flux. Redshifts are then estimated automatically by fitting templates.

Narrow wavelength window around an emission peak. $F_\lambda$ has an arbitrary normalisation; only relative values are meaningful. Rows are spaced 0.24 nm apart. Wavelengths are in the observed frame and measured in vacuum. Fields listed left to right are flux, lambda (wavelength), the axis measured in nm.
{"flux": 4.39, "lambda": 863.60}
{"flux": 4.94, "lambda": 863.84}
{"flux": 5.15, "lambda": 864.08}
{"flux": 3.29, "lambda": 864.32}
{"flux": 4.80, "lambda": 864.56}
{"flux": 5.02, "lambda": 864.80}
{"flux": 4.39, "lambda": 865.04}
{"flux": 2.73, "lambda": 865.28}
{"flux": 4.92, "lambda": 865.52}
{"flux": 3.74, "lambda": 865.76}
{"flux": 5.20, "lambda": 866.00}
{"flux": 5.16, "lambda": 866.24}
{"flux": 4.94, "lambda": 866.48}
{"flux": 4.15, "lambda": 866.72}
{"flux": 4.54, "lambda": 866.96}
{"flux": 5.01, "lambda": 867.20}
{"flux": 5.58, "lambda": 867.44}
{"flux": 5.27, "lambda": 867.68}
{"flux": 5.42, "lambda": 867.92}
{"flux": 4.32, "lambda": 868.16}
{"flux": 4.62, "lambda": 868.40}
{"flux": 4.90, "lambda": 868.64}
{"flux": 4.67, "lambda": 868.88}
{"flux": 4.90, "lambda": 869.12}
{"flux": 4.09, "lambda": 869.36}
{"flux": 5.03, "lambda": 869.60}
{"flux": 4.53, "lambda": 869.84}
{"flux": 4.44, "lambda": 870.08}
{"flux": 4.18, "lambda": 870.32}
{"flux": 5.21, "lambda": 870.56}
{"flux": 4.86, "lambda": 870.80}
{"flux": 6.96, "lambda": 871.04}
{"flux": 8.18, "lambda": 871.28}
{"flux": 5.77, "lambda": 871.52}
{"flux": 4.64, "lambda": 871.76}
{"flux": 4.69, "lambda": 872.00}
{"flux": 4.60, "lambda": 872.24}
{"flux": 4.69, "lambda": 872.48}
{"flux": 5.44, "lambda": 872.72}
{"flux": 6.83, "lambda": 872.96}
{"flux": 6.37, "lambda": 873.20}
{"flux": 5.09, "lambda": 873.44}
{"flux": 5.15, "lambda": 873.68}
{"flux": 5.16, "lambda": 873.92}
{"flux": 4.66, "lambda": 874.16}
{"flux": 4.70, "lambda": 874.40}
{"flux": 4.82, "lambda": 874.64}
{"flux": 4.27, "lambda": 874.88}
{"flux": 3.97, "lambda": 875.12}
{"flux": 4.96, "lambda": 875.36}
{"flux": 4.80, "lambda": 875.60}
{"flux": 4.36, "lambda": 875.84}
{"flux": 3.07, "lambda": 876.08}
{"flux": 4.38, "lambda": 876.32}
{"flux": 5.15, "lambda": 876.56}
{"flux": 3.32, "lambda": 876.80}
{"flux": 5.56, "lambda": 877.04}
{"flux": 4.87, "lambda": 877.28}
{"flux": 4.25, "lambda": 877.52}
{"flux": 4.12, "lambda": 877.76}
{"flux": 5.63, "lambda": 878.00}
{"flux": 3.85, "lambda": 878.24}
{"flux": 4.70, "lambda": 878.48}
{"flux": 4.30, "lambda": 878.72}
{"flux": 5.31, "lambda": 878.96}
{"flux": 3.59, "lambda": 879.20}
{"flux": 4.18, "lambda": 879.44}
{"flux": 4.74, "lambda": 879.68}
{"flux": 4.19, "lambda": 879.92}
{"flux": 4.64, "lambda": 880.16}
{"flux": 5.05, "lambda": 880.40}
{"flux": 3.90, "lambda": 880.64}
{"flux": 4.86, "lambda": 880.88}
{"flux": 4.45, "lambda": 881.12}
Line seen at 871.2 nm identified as [S II]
